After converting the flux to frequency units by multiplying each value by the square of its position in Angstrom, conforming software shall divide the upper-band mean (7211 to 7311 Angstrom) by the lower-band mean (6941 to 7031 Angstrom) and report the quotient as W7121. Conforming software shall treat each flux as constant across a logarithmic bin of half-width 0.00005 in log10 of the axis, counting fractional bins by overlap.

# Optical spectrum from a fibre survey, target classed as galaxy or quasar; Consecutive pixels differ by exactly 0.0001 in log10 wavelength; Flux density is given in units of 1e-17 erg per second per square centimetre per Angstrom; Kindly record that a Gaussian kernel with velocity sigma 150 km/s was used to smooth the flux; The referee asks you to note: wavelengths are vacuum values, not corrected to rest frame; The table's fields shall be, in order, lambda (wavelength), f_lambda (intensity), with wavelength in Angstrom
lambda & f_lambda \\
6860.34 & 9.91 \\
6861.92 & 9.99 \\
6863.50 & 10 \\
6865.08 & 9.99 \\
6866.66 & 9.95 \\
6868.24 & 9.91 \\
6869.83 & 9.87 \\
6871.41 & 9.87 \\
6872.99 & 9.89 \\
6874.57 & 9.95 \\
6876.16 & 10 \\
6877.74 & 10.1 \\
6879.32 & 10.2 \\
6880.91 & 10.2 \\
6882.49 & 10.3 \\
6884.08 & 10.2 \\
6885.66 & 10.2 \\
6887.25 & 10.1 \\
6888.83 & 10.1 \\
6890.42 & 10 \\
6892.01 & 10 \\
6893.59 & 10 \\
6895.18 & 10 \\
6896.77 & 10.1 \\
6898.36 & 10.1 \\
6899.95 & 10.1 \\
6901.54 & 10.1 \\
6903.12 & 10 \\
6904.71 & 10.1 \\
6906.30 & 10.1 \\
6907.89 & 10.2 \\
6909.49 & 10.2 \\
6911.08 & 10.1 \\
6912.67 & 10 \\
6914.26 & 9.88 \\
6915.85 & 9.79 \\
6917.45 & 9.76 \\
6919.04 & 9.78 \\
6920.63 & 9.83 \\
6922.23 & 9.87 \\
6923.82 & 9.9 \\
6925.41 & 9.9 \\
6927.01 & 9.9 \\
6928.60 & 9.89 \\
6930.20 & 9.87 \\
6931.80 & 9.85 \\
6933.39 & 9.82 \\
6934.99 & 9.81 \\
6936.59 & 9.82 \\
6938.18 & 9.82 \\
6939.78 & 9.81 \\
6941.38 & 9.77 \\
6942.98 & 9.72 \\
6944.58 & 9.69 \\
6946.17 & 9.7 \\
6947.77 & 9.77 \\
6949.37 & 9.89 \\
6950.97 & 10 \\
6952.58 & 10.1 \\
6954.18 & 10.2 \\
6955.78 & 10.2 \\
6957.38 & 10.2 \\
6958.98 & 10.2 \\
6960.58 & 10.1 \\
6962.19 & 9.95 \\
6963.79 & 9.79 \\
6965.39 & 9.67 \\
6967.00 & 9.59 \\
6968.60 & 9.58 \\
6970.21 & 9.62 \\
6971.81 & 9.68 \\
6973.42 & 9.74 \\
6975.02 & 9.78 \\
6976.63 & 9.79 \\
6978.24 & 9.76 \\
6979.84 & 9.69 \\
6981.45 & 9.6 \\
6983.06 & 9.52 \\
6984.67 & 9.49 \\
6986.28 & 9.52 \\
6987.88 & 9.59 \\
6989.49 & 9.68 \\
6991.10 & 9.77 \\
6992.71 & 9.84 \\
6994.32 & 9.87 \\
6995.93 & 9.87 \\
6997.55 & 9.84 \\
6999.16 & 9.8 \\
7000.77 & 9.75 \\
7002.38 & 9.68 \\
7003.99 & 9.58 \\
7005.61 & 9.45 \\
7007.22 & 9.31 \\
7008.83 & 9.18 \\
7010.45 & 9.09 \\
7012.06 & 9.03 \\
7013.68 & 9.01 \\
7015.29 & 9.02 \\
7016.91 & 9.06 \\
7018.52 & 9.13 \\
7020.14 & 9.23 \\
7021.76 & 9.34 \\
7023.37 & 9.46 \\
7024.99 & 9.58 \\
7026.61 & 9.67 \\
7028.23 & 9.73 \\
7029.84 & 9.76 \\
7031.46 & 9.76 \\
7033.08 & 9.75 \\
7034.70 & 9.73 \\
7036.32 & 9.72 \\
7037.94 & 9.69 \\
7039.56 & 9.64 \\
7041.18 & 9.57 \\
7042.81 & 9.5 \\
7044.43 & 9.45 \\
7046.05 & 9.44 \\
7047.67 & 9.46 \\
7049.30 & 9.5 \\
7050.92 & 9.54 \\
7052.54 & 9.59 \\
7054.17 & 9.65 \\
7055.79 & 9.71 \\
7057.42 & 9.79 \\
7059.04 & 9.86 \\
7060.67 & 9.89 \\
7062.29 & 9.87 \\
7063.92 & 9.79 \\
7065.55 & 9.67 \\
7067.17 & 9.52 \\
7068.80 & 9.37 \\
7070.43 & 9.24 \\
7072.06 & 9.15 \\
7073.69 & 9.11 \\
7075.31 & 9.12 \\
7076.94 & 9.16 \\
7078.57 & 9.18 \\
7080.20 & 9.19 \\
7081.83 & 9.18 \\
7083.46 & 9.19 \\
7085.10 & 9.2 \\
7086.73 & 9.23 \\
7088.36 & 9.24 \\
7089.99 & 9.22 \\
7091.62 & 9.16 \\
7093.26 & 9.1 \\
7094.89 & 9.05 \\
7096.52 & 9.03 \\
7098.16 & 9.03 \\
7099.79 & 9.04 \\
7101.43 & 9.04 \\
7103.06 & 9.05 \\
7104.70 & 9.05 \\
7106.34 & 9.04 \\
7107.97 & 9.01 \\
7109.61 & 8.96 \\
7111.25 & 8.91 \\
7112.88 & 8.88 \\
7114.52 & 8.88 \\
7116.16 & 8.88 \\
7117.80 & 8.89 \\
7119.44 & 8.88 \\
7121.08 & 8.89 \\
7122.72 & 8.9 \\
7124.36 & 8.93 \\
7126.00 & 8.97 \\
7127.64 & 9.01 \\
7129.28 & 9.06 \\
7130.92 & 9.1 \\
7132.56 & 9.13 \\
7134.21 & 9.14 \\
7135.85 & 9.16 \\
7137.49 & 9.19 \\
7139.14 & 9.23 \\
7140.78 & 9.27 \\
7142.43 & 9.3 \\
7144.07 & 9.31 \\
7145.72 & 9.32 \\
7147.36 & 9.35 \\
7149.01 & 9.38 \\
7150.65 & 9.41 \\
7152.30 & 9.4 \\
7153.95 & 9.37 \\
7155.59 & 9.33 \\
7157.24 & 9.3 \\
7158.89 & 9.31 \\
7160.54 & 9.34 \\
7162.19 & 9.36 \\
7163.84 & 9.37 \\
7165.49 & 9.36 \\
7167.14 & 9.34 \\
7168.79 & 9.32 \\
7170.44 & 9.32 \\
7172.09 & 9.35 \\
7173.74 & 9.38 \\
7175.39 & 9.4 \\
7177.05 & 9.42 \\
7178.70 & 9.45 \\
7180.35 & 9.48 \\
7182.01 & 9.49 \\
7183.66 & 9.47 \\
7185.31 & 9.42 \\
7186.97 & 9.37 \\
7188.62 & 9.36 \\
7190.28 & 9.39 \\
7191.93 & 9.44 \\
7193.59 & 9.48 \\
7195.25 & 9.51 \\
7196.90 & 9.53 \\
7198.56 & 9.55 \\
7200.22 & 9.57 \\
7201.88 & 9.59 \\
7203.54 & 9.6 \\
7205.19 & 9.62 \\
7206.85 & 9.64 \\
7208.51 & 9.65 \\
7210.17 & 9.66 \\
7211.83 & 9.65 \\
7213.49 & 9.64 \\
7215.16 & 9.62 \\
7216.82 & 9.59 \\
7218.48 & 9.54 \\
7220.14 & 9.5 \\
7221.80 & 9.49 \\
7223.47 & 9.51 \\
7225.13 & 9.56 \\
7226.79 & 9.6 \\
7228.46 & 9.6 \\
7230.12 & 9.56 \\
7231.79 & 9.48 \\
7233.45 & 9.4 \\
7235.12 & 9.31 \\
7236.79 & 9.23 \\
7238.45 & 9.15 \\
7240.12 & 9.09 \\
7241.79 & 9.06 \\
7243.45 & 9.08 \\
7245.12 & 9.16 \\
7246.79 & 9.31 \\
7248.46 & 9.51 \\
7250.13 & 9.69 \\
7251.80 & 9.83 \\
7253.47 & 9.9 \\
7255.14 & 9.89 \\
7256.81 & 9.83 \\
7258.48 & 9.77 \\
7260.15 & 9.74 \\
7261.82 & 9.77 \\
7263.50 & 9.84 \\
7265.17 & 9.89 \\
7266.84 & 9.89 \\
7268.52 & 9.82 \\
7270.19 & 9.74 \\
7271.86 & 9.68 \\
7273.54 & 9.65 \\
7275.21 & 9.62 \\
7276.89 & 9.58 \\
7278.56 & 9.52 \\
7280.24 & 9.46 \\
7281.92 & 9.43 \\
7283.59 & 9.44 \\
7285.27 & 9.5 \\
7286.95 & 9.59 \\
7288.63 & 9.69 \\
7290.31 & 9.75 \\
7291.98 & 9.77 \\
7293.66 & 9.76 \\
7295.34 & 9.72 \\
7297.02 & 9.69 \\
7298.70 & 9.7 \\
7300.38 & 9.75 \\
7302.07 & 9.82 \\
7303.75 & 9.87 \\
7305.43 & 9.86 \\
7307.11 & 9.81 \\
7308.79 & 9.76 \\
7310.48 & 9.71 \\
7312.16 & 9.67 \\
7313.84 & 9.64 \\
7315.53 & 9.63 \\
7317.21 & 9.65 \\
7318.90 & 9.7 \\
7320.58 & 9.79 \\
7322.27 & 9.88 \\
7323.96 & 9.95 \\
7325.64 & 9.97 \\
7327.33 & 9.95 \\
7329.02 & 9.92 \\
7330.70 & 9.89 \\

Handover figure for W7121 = 1.1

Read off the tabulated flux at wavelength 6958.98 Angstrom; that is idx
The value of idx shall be 10.2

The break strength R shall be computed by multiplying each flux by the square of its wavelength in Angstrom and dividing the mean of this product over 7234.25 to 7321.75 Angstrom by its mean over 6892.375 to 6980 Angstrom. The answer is 1.07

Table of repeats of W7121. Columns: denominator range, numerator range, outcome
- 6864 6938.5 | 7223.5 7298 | 1.06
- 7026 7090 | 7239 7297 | 1.07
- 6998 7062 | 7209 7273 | 1.07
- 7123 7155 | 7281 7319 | 1.10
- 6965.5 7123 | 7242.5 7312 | 1.10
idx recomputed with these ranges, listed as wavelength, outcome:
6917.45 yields 9.76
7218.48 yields 9.54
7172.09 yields 9.35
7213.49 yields 9.64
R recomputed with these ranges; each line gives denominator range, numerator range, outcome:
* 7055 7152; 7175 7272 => 1.07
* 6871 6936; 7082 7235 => 1.00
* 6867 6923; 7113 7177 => 0.99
